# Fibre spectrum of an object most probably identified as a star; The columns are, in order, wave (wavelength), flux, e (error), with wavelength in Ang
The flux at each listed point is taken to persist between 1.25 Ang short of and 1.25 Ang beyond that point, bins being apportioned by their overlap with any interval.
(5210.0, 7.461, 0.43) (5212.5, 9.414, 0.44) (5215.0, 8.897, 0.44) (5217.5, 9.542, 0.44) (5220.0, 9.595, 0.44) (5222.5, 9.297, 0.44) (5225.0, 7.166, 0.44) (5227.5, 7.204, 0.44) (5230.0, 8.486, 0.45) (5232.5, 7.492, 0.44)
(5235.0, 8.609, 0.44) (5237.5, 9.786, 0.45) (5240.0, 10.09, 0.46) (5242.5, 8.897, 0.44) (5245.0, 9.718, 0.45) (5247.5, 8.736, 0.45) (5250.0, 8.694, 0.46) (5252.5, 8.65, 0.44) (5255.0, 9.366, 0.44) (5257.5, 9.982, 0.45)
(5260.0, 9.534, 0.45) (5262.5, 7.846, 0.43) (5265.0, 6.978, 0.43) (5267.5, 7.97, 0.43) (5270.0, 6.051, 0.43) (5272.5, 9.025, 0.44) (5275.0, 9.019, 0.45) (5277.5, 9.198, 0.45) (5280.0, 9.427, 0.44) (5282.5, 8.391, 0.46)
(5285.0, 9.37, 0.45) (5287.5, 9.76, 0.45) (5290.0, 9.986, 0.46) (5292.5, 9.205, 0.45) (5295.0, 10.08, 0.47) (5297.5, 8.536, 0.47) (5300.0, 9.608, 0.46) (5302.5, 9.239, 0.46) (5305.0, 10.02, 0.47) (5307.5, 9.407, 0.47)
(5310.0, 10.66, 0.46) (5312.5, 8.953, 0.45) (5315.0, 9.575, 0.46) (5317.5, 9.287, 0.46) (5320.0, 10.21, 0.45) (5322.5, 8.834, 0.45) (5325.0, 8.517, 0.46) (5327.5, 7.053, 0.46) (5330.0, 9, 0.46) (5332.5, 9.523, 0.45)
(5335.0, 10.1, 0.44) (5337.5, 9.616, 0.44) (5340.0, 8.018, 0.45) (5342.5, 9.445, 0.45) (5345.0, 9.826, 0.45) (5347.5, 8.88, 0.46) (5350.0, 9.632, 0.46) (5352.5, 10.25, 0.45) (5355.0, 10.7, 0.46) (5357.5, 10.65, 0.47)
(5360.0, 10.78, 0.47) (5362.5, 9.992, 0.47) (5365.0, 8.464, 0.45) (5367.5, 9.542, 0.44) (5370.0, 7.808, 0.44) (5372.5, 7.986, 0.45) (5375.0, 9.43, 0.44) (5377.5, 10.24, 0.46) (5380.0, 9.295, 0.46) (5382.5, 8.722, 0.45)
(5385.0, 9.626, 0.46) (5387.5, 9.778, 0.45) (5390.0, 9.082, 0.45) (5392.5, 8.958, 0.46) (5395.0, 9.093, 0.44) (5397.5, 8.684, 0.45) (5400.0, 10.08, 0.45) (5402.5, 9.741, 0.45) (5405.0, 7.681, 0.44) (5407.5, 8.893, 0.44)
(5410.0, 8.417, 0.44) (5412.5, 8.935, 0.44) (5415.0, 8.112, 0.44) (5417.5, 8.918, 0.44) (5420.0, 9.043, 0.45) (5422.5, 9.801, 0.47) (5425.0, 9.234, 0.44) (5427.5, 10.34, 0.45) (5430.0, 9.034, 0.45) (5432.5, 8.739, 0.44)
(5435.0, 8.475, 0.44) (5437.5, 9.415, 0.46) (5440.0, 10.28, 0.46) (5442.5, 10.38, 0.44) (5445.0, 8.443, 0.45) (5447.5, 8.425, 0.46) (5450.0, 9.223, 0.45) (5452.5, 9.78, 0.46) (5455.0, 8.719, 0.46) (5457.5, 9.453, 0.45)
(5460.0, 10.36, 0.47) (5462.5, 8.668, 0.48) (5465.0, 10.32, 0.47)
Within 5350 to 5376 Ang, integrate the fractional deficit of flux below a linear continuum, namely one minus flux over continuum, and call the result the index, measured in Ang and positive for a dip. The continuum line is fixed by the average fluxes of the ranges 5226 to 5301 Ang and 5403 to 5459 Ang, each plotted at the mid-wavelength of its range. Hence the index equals -1.7 Ang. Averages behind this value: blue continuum 8.85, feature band 9.56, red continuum 9.09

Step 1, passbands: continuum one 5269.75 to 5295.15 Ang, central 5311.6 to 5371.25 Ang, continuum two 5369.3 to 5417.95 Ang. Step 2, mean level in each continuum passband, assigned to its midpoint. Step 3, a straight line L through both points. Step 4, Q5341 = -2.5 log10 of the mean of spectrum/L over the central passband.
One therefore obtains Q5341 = -0.04 mag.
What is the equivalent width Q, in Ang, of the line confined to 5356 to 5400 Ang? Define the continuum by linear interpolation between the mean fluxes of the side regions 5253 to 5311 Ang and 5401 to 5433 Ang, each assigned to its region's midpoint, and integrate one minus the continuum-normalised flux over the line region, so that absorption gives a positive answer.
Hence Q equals -1.51 Ang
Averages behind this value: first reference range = 9.06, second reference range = 9.01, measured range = 9.33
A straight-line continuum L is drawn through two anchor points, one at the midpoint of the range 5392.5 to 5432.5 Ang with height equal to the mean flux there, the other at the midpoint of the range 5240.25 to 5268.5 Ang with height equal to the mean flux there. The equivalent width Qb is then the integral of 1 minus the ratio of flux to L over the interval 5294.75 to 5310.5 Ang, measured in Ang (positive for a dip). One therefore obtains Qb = -1.2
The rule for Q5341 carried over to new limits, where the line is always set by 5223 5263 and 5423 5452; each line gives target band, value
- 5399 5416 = 0.047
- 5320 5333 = 0.040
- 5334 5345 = -0.035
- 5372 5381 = -0.024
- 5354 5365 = -0.134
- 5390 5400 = 0.013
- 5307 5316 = -0.082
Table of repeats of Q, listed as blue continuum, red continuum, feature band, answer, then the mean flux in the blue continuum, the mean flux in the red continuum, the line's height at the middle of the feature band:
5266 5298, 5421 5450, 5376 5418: 0.63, 8.92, 9.32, 9.22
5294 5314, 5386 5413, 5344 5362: -1.57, 9.56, 9.04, 9.29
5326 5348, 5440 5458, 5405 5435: 0.81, 9.05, 9.27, 9.21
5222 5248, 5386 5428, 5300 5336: -1.84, 8.66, 9.09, 8.87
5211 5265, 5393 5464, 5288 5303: -0.88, 8.85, 9.16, 8.95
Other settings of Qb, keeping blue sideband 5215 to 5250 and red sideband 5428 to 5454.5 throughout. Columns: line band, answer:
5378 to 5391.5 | -0.3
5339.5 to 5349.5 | -0.1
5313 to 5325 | -0.5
